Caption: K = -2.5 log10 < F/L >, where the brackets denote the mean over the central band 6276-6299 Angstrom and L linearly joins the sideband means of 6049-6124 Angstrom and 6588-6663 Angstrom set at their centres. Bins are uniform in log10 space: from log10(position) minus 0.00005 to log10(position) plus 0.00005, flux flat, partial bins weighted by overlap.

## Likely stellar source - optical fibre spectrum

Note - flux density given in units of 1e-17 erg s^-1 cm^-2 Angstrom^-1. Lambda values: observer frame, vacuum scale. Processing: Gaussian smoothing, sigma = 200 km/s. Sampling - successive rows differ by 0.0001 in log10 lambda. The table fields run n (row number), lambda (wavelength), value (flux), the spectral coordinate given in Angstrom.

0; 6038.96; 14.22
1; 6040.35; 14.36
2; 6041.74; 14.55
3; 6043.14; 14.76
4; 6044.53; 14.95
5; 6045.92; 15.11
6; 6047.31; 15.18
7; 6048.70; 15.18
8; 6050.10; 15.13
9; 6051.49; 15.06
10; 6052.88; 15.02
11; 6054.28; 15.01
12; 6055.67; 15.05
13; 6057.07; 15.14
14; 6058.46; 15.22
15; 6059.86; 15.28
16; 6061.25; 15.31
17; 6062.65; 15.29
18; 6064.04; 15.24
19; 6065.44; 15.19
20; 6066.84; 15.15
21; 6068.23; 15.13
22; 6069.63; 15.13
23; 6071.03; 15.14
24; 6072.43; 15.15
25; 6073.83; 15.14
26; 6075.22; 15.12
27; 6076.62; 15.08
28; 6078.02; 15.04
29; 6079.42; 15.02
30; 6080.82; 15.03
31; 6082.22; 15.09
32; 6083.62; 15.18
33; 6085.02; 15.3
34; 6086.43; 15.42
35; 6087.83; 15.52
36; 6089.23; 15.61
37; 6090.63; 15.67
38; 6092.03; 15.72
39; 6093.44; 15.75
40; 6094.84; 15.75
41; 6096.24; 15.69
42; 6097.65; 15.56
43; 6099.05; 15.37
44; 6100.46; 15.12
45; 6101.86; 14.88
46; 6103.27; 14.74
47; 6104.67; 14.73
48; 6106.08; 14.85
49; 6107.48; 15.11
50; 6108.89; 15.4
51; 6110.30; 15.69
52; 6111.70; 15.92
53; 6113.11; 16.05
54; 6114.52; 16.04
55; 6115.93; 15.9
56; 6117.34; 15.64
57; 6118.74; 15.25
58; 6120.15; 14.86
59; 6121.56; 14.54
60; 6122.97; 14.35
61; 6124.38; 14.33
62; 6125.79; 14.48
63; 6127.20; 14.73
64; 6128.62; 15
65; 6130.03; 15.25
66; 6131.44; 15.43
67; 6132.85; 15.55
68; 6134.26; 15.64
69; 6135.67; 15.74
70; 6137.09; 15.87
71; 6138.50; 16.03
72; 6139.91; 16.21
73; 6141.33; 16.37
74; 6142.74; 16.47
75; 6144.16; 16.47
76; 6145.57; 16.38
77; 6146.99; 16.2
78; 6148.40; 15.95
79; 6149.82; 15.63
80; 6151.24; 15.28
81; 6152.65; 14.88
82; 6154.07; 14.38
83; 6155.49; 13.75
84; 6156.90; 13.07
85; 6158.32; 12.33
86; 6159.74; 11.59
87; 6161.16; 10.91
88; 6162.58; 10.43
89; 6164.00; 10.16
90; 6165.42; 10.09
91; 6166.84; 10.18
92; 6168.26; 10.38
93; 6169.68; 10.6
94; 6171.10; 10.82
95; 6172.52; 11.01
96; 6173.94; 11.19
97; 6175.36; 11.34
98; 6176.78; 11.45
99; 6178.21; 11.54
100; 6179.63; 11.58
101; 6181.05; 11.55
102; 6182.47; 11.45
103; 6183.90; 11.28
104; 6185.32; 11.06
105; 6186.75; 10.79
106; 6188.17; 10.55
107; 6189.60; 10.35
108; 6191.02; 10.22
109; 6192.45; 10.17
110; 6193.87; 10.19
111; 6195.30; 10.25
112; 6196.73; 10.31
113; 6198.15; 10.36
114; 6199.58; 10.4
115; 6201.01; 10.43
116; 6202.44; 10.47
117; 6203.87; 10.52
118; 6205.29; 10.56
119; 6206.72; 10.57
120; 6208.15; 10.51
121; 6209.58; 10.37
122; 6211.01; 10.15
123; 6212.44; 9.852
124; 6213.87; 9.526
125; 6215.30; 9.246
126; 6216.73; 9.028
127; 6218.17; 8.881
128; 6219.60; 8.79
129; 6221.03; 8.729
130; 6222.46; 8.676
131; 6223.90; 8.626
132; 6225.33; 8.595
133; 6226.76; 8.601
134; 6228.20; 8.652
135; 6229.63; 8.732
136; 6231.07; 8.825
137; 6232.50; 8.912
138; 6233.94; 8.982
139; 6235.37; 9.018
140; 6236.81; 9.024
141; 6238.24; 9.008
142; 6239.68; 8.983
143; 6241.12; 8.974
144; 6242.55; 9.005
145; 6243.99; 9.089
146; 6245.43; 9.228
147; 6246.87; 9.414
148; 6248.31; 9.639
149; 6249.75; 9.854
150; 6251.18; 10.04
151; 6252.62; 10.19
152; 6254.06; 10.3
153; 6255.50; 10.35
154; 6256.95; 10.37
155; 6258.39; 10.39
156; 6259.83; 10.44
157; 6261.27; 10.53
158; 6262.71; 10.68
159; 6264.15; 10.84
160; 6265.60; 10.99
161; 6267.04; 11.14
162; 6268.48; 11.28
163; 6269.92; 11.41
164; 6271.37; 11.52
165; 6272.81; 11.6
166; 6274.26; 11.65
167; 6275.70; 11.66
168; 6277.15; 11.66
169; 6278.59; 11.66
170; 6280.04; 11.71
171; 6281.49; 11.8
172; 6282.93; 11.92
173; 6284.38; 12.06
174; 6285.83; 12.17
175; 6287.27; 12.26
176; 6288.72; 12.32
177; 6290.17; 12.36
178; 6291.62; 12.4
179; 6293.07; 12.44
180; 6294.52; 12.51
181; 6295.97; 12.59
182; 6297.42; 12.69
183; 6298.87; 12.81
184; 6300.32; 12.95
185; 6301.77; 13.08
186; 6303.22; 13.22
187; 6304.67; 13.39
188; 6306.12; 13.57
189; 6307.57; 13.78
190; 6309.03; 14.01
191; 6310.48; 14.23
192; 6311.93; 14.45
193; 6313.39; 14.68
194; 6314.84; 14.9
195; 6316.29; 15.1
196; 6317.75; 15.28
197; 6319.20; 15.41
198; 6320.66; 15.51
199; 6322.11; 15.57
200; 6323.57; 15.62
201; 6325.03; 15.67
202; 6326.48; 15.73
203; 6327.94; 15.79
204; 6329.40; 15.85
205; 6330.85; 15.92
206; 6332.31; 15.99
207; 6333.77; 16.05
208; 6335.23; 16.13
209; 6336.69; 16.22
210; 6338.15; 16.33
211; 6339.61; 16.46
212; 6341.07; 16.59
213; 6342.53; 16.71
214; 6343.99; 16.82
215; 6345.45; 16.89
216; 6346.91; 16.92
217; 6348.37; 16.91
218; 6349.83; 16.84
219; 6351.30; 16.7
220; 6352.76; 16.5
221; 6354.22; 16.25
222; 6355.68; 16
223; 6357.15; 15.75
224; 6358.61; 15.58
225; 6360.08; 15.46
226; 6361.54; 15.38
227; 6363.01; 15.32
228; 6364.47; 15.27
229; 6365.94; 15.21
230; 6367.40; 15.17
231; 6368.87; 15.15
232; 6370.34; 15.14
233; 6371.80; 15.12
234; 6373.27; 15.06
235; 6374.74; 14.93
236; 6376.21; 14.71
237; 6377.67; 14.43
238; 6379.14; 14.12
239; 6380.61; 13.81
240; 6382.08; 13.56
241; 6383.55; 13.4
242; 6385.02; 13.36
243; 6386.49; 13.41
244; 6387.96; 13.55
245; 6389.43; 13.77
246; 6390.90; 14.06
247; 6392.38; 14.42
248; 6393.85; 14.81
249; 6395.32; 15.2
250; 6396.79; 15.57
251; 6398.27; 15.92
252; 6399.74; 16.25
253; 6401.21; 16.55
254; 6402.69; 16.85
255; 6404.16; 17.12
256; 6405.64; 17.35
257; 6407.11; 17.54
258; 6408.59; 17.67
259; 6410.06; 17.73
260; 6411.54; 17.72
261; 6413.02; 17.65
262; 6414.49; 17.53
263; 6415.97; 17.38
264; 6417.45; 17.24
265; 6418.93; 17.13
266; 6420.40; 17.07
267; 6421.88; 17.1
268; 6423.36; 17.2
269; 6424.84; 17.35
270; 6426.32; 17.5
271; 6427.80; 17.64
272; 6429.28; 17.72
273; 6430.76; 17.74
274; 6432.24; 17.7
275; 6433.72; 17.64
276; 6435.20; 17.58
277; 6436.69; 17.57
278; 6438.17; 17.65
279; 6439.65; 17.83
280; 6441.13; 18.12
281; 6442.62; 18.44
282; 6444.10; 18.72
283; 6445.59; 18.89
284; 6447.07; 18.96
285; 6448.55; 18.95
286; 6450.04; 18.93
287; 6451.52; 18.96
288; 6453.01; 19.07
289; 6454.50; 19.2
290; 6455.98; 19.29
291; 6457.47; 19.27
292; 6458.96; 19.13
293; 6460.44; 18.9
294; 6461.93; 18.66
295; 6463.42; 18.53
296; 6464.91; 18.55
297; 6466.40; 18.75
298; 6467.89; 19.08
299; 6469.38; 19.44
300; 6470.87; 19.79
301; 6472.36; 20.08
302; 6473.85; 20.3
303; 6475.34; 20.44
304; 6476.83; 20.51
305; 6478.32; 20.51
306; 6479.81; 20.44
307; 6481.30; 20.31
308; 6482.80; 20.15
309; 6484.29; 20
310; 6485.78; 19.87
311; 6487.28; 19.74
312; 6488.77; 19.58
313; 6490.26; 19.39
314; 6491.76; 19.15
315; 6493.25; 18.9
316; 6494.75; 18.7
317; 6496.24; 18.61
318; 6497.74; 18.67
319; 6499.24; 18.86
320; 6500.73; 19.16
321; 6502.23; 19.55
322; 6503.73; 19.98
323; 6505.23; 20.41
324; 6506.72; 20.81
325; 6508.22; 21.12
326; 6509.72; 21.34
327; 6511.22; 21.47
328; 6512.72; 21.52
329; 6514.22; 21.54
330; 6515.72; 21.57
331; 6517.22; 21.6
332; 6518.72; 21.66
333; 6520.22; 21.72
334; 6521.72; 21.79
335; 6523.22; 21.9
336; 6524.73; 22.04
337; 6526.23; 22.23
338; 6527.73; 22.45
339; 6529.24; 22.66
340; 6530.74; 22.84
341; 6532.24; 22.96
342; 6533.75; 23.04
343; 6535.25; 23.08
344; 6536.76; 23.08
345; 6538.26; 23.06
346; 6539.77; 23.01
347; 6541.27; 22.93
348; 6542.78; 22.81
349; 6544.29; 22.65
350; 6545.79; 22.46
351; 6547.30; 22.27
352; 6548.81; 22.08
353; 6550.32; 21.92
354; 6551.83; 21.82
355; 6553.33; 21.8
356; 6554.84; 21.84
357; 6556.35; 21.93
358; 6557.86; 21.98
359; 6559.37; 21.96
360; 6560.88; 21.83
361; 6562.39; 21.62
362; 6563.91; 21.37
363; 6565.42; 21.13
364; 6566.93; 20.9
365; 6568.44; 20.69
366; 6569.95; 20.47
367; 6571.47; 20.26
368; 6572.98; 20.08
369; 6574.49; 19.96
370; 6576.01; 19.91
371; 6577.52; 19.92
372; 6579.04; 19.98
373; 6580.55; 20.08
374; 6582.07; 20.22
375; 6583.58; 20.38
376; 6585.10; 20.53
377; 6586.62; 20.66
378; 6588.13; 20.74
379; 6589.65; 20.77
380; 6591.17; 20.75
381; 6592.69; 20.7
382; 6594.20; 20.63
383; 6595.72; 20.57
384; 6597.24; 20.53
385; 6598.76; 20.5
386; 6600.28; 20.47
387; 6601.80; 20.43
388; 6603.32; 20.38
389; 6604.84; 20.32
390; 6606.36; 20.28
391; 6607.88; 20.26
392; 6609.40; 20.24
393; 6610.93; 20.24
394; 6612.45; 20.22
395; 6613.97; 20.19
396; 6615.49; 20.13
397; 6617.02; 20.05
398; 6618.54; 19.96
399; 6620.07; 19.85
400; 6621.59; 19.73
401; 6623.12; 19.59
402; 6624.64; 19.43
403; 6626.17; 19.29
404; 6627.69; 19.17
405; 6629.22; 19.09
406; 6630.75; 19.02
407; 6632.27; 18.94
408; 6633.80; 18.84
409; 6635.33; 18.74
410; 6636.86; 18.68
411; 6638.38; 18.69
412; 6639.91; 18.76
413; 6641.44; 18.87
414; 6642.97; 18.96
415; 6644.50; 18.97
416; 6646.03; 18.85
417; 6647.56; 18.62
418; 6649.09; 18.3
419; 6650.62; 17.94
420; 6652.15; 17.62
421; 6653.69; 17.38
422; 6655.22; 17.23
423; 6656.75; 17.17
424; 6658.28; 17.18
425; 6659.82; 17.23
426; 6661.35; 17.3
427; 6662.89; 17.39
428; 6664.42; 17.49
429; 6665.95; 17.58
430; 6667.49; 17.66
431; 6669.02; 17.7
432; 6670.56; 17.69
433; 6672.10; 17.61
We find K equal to 0.35 mag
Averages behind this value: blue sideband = 15.3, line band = 12.2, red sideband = 19.3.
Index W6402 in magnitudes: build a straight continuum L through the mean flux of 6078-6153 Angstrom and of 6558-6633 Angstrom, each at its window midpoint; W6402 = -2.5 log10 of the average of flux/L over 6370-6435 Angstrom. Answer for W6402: 0.15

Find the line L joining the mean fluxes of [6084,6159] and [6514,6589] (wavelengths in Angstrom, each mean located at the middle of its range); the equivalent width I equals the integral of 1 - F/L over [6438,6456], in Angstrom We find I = 1.2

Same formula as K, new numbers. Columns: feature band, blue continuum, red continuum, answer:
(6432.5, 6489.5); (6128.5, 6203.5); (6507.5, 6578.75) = 0.04 mag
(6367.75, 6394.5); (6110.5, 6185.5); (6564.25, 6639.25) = 0.19 mag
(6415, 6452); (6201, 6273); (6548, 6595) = -0.10 mag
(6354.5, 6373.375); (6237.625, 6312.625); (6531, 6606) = -0.07 mag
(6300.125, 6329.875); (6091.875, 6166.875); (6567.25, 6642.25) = 0.15 mag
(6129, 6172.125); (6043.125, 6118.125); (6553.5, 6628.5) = 0.15 mag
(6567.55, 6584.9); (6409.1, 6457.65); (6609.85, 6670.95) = -0.10 mag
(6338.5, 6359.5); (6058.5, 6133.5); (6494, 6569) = 0.15 mag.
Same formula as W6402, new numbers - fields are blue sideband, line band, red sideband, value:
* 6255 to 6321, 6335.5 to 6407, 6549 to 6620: -0.05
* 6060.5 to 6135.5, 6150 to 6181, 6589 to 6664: 0.31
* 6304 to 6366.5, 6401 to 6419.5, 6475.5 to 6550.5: 0.04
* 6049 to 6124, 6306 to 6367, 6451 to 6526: 0.16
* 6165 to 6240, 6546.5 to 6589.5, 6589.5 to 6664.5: -0.17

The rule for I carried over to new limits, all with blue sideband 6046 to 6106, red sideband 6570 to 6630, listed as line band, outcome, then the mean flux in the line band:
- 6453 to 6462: -0.14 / 19.1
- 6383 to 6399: 3.40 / 14.3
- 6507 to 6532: -3.14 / 21.8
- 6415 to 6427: 0.80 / 17.2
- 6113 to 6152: 0.51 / 15.6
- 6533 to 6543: -1.75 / 23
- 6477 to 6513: -1.39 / 19.9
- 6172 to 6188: 4.87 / 11.3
